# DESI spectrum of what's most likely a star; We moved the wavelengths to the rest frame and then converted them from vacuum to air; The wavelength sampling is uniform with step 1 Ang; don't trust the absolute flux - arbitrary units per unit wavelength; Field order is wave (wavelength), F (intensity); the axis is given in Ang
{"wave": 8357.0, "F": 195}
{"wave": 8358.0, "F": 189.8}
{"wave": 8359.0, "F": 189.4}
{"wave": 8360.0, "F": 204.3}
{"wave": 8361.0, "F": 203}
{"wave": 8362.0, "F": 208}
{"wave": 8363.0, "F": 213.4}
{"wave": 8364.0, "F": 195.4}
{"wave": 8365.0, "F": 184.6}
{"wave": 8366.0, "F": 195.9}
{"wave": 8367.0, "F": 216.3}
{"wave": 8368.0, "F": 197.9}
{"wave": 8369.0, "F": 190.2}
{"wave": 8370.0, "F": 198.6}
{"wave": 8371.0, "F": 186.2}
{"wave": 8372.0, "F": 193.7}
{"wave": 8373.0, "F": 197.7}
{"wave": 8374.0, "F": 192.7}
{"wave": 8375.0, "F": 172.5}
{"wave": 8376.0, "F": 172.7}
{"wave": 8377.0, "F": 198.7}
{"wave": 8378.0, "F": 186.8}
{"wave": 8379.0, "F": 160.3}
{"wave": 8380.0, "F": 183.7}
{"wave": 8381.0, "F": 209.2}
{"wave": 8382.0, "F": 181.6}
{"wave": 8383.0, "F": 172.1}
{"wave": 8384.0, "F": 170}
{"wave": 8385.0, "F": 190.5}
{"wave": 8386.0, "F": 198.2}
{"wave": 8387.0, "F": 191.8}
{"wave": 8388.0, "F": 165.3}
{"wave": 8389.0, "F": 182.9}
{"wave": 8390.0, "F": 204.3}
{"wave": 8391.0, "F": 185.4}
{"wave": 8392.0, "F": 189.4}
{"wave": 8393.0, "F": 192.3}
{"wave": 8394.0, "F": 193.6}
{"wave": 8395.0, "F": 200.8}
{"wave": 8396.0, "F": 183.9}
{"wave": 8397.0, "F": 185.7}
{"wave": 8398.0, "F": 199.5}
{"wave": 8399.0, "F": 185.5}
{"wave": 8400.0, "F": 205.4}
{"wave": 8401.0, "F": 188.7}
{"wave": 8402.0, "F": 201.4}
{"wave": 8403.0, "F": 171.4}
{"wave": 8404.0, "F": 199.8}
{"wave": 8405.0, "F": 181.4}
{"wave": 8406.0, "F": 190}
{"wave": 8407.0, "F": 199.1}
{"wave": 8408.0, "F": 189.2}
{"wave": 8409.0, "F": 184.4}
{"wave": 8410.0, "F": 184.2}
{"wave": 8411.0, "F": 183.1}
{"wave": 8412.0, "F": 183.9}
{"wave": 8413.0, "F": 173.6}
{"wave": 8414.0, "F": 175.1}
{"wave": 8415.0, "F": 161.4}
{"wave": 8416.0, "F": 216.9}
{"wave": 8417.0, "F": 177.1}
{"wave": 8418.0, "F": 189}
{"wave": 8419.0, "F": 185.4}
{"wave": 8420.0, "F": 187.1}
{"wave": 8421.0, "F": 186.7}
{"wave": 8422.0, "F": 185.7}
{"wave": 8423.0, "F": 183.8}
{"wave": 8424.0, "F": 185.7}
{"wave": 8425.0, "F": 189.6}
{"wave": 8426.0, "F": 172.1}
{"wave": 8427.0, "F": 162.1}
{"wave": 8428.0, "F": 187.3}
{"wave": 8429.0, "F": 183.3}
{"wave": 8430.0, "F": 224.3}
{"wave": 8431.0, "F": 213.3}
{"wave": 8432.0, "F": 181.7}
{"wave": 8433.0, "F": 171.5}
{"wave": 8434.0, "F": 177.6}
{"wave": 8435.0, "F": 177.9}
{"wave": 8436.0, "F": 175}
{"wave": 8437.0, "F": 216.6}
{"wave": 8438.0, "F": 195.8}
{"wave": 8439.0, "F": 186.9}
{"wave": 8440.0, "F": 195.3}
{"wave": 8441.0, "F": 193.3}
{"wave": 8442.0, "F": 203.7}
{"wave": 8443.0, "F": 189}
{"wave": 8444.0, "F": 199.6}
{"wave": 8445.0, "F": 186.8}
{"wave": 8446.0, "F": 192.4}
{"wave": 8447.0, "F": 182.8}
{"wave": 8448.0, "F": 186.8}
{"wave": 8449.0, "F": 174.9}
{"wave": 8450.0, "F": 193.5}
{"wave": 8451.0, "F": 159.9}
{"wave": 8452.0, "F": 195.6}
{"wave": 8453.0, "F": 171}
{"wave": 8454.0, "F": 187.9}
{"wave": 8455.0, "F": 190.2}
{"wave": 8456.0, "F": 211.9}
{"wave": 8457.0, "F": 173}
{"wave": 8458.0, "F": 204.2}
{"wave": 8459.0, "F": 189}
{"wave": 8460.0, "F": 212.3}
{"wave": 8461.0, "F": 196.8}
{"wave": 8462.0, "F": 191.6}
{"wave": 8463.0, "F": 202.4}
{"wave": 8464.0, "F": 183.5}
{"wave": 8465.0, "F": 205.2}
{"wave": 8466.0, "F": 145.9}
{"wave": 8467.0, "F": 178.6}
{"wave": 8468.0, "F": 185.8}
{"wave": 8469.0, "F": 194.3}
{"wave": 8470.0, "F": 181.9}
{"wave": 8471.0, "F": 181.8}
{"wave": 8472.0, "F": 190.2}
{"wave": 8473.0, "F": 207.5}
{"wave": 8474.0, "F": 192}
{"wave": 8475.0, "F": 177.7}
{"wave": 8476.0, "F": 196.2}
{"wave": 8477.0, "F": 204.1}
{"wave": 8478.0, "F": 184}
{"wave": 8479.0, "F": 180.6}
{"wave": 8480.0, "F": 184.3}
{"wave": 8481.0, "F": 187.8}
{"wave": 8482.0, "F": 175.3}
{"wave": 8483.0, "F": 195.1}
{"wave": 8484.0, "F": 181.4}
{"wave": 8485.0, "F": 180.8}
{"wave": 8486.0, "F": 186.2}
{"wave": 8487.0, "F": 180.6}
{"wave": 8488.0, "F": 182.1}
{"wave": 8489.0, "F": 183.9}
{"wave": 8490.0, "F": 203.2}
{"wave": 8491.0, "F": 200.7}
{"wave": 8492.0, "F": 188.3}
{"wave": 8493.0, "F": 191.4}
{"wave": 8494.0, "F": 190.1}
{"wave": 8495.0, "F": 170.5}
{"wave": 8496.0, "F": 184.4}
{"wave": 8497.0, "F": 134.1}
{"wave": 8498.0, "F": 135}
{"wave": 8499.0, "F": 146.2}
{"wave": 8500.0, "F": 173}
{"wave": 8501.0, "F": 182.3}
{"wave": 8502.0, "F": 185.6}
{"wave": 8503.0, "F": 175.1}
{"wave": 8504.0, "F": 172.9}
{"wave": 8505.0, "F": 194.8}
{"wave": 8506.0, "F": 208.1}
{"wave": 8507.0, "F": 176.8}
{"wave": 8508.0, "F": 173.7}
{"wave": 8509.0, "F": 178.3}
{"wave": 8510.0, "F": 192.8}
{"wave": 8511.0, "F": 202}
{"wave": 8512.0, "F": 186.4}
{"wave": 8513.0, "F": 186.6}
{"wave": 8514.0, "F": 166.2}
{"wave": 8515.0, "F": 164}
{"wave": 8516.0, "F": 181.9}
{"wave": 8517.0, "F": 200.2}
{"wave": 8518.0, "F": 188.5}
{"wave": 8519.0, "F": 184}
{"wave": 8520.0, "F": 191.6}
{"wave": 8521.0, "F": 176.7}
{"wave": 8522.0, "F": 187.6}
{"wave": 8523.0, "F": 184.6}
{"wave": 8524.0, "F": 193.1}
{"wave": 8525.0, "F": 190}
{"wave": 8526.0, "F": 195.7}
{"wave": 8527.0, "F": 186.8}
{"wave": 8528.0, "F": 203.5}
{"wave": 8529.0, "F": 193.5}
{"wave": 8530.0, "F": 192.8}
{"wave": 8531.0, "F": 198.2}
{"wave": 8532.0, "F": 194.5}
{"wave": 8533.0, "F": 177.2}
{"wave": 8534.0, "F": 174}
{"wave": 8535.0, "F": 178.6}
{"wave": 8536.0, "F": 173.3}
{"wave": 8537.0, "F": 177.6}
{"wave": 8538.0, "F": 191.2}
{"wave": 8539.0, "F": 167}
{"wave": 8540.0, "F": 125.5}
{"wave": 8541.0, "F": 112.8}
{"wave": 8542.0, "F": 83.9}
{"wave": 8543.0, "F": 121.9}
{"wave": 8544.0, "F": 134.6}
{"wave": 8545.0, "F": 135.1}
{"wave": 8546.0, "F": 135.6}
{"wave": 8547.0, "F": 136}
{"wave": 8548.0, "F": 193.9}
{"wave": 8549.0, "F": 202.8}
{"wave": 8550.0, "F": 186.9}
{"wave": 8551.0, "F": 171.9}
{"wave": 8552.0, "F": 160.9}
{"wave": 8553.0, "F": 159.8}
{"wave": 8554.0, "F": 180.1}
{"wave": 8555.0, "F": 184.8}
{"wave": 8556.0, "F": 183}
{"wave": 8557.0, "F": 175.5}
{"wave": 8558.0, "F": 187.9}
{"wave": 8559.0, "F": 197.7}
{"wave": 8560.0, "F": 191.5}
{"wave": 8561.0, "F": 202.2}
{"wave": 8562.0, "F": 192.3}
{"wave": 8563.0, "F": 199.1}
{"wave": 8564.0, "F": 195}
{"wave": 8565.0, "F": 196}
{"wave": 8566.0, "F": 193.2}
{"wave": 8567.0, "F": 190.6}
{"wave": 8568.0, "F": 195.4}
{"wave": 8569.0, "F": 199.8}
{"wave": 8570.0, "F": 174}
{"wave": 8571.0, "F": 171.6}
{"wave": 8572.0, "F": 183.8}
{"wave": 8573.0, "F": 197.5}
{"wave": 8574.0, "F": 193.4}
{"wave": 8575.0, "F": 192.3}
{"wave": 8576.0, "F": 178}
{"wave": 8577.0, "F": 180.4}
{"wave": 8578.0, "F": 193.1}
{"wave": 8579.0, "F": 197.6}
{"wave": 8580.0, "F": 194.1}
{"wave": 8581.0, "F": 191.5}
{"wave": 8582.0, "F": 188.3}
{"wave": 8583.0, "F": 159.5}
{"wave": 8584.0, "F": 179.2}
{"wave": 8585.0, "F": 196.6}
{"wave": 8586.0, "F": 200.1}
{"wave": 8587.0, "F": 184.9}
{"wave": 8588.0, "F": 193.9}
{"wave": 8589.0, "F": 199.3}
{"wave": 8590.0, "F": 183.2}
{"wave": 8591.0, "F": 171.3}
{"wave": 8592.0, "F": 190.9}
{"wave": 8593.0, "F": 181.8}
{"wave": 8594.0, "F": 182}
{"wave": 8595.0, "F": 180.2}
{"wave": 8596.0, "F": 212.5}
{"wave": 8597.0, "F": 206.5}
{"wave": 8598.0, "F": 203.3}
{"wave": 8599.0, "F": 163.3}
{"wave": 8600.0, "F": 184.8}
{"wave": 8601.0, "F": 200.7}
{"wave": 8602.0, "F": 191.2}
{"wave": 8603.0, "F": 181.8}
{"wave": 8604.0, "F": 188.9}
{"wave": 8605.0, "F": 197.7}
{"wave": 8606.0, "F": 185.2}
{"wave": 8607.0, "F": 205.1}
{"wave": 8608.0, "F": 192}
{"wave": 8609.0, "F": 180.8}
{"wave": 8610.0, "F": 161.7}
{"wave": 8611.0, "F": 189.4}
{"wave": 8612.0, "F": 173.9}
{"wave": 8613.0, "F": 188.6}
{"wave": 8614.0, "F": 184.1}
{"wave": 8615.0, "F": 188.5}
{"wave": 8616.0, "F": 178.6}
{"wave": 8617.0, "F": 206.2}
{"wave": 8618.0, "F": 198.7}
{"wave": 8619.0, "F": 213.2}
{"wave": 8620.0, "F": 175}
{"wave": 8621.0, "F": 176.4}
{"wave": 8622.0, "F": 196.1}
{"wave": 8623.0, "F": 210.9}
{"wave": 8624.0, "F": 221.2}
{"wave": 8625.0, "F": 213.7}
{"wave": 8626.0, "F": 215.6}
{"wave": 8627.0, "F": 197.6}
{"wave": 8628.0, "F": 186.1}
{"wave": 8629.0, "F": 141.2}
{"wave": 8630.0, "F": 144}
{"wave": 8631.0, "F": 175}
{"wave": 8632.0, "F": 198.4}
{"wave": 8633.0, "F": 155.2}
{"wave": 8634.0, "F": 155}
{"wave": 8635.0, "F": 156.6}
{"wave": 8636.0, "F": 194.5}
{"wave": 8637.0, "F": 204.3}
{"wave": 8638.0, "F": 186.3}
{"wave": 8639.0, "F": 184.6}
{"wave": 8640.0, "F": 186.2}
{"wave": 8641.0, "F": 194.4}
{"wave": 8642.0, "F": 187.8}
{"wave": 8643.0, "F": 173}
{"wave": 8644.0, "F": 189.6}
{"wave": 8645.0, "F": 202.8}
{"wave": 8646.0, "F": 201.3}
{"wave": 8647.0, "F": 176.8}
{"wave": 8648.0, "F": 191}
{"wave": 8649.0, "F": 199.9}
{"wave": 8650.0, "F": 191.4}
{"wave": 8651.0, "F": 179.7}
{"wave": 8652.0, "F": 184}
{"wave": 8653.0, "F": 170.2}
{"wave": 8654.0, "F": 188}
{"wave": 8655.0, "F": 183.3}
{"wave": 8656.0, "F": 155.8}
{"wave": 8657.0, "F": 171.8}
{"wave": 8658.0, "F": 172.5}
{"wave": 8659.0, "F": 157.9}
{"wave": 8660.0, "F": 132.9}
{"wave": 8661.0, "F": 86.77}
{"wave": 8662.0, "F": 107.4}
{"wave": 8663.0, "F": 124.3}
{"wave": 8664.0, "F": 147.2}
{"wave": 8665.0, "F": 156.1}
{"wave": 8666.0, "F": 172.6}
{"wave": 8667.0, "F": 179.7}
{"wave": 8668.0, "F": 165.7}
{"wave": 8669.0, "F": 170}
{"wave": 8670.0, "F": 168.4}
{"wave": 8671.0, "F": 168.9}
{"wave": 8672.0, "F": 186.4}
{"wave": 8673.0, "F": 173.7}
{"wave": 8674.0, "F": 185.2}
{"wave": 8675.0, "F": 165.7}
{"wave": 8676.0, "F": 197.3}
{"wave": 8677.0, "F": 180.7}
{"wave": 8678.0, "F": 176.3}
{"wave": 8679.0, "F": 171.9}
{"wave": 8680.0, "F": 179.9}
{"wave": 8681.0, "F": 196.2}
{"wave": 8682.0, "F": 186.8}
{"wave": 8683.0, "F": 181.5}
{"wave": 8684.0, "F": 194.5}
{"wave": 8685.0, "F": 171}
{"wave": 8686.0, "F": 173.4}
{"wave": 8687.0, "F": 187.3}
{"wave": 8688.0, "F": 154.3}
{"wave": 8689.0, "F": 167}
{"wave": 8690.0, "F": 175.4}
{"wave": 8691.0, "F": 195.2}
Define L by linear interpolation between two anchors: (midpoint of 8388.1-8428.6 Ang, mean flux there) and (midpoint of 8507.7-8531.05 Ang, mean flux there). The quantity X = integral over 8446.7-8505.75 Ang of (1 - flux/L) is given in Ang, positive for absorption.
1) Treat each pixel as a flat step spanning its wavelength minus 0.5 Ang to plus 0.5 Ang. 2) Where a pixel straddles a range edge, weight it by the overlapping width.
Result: 0.8 Ang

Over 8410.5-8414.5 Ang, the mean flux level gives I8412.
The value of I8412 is 179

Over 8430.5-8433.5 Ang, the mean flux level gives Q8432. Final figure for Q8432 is 189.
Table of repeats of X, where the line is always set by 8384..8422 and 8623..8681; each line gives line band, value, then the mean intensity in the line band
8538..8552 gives 2.5 Ang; 149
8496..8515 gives 0.7 Ang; 176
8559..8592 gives -1.9 Ang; 189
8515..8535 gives -0.7 Ang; 188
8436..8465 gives -0.9 Ang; 192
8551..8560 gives 0.1 Ang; 179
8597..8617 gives -1.1 Ang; 187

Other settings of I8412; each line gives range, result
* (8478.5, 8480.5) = 182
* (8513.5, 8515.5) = 165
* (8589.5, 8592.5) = 182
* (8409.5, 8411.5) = 184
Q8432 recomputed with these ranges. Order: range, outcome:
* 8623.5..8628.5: 207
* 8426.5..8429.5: 178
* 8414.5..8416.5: 189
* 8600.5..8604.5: 191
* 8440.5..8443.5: 195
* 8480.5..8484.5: 185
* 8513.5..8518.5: 180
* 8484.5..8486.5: 184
